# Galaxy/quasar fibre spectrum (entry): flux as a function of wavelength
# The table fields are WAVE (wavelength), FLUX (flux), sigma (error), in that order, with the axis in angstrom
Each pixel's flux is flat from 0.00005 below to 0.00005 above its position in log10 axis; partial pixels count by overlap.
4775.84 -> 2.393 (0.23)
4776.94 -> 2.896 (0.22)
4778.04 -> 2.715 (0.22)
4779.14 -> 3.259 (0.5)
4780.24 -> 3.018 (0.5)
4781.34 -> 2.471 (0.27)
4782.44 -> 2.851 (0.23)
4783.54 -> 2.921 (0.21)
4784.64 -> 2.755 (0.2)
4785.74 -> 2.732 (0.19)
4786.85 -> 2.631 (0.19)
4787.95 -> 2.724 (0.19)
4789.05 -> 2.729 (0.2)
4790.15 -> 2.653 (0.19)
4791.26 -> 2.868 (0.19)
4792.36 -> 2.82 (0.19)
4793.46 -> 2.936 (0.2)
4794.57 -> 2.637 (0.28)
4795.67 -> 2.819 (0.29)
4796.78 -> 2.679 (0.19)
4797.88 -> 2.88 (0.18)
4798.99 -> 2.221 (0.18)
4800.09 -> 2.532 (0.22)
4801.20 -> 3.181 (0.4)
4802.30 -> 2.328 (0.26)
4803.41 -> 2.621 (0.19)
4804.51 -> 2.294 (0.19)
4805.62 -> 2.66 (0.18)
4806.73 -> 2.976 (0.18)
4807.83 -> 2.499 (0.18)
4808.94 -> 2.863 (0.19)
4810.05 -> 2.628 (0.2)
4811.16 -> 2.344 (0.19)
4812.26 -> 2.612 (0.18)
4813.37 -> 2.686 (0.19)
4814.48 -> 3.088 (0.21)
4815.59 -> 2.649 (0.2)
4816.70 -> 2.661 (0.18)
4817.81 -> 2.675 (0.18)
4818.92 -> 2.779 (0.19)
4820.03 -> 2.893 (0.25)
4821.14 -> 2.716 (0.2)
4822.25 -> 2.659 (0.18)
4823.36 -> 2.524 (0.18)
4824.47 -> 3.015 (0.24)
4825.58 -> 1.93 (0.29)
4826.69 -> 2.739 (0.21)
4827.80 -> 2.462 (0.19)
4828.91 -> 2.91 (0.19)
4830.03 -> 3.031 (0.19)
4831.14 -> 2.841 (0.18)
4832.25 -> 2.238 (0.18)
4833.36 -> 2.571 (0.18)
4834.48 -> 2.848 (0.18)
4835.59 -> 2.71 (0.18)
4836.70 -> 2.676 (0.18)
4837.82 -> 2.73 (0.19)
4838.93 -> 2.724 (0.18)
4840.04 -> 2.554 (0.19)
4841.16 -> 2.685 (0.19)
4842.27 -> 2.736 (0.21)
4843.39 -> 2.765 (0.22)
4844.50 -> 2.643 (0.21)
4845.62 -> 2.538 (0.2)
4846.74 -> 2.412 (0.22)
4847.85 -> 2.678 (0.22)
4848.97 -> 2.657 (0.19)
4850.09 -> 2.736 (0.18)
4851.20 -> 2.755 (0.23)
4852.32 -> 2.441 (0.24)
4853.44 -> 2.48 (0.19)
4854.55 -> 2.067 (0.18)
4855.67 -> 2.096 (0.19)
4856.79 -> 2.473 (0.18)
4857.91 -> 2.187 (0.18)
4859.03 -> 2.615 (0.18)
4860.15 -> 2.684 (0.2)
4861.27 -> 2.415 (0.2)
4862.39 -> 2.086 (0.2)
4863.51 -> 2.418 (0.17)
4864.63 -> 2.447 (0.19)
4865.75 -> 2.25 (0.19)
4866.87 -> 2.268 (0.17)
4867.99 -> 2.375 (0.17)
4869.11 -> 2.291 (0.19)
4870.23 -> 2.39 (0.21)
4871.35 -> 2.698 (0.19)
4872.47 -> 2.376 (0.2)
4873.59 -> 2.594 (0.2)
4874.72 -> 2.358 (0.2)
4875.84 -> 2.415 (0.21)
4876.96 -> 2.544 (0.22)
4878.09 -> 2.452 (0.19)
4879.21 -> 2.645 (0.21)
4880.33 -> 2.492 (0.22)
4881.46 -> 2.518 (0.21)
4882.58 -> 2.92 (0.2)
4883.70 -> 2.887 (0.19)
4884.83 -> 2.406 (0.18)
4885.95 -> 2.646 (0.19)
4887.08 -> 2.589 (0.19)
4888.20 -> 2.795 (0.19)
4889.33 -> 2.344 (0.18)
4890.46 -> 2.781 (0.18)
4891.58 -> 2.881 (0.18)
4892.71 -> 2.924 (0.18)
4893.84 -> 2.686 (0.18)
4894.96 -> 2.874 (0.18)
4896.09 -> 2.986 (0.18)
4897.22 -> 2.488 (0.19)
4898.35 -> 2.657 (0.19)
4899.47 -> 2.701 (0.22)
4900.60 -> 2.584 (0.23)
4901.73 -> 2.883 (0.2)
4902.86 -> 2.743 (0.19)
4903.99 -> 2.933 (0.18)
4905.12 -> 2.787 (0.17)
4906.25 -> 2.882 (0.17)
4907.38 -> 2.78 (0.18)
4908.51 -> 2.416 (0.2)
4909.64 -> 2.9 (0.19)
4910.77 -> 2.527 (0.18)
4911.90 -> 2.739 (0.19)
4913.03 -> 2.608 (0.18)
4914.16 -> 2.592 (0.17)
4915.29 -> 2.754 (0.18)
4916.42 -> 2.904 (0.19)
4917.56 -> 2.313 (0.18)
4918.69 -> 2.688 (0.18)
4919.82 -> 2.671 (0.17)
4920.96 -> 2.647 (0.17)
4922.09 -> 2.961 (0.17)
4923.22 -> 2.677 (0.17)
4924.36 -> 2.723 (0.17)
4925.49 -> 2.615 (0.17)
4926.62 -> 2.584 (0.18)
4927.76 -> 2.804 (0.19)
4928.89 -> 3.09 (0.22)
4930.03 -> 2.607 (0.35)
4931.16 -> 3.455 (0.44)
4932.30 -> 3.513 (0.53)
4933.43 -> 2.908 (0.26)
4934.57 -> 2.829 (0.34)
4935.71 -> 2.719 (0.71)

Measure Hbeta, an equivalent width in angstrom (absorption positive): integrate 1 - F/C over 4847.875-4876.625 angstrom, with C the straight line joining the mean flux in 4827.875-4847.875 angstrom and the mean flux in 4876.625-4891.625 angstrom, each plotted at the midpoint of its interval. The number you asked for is 2.4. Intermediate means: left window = 2.68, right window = 2.63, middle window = 2.43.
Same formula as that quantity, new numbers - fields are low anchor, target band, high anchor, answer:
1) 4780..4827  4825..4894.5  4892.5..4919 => 3.87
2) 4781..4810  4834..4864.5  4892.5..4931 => 1.92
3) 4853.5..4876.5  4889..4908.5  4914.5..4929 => -1.35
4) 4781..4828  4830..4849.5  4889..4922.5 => 0.28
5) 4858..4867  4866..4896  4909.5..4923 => -1.09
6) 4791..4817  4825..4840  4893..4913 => 0.31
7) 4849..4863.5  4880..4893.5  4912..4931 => -0.64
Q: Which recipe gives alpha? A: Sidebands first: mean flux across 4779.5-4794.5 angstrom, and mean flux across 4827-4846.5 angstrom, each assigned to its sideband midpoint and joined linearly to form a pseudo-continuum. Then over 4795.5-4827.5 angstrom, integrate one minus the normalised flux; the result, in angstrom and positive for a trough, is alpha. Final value 0.9 angstrom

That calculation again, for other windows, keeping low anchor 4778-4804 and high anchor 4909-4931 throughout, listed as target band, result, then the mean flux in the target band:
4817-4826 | 0.27 angstrom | 2.66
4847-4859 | 1.20 angstrom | 2.46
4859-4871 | 1.54 angstrom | 2.38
